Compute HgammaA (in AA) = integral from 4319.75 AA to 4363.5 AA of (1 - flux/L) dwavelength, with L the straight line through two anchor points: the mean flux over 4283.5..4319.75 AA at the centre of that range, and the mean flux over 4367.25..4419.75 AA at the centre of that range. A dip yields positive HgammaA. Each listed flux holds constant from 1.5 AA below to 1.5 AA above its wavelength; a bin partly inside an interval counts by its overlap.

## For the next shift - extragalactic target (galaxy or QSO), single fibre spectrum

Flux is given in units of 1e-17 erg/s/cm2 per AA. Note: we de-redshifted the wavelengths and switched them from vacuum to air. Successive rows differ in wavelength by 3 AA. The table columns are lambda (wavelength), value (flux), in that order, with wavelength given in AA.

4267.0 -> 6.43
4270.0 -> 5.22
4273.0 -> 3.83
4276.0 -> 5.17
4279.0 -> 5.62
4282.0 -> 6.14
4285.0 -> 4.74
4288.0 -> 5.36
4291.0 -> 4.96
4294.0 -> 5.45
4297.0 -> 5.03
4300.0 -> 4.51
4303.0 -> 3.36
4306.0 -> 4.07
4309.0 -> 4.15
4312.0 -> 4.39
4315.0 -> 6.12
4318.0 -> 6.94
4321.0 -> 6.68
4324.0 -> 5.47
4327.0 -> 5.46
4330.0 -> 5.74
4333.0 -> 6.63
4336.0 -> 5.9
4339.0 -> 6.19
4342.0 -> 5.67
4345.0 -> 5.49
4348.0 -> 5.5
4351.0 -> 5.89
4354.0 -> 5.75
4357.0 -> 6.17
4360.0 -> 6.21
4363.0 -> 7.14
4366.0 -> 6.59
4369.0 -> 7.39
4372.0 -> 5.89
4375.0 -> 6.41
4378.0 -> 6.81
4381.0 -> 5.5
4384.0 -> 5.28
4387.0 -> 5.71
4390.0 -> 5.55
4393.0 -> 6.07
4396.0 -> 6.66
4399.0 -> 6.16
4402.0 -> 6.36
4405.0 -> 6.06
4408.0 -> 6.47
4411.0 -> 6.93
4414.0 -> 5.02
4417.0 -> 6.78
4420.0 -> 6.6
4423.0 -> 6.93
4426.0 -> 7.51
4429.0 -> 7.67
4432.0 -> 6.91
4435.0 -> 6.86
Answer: -3.9 AA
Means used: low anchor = 4.94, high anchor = 6.19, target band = 5.96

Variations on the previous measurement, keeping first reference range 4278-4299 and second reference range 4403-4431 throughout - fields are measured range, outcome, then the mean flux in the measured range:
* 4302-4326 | 1.7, 5.19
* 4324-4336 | -0.3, 5.88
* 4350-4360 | 0.0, 5.98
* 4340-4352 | 0.5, 5.65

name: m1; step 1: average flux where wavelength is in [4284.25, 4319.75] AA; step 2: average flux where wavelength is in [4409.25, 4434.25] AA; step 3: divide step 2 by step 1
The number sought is 1.38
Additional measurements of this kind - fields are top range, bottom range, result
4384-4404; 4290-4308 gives 1.33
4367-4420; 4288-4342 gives 1.15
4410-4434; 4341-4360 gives 1.17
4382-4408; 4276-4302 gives 1.16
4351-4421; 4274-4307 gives 1.26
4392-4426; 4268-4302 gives 1.26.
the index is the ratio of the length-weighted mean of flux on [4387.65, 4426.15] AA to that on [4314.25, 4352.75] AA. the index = 1.06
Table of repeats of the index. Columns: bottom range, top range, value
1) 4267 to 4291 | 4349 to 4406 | 1.18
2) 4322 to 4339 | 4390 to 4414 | 1.06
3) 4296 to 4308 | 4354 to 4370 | 1.57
